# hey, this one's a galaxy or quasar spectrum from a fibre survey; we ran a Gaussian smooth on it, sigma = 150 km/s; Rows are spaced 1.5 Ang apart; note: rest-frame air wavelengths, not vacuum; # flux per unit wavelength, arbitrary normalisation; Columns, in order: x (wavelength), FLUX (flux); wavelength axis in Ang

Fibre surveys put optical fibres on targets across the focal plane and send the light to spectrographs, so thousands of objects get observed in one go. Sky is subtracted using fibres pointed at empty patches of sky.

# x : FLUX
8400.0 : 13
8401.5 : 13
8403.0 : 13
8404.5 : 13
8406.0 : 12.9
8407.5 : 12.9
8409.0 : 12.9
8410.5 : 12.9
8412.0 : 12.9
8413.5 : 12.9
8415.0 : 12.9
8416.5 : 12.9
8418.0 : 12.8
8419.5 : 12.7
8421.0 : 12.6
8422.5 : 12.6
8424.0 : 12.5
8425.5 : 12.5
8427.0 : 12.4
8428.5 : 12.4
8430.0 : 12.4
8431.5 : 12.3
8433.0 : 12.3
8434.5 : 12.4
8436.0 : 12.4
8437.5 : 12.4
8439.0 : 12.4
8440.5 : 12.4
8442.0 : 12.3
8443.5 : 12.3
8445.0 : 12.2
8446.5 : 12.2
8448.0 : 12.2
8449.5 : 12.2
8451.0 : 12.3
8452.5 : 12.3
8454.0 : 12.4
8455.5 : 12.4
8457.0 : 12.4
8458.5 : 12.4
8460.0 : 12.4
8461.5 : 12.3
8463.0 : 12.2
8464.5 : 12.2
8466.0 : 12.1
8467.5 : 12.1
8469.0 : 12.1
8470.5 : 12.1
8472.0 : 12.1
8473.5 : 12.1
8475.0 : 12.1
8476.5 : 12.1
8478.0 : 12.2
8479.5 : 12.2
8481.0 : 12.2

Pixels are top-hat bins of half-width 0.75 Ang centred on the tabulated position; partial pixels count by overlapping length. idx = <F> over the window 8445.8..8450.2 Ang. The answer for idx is 12.2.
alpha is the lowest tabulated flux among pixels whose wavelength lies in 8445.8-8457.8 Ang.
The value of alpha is 12.2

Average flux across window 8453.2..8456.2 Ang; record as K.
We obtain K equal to 12.4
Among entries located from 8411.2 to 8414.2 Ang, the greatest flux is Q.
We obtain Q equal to 12.9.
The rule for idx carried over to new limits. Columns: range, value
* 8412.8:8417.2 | 12.9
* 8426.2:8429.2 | 12.4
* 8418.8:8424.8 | 12.6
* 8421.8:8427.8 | 12.5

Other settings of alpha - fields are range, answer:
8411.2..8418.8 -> 12.8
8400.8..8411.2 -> 12.9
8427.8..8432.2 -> 12.3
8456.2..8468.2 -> 12.1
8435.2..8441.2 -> 12.4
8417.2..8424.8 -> 12.5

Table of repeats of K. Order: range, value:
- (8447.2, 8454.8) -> 12.3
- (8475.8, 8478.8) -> 12.2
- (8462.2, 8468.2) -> 12.2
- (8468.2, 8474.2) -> 12.1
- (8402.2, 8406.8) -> 13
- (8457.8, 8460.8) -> 12.4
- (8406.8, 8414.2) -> 12.9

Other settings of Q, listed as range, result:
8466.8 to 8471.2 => 12.1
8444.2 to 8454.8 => 12.4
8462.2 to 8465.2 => 12.2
